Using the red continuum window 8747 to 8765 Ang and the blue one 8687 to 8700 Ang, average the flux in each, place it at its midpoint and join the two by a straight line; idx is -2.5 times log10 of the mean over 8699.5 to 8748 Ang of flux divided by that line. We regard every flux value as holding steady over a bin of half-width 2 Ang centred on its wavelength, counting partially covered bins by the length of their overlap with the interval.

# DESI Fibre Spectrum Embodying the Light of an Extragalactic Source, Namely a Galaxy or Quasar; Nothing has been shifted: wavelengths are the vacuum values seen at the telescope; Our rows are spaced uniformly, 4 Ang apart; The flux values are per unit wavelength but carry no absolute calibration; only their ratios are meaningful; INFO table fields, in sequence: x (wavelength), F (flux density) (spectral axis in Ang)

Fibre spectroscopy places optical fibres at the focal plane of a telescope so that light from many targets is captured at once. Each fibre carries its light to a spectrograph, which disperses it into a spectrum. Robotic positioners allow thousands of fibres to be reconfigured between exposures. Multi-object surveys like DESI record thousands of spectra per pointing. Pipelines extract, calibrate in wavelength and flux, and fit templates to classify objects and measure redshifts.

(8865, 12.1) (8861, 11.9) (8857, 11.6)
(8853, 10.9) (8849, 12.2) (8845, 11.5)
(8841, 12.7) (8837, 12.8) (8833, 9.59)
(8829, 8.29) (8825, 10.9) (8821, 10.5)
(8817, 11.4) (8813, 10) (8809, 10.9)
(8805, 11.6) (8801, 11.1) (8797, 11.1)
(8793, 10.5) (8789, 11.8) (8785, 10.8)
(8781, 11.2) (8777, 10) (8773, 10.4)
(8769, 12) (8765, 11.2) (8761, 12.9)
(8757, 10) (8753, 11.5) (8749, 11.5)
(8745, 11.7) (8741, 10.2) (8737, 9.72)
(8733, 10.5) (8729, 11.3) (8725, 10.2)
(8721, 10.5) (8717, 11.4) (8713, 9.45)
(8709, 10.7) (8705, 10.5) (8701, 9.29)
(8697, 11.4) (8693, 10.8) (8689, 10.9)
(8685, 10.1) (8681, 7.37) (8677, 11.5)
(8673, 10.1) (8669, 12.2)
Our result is 0.07 mag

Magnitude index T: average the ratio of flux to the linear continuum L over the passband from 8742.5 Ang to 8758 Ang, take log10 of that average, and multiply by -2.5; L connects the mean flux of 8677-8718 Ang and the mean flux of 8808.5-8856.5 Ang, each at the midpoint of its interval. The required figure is -0.07 mag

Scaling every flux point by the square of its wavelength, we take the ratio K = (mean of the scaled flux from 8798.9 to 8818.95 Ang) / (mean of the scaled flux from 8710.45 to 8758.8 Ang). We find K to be 1.05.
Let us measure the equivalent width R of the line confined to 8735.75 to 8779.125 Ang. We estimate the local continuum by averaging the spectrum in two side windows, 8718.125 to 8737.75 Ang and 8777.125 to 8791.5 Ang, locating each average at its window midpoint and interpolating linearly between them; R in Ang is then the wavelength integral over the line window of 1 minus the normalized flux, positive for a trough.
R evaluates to -0.9 Ang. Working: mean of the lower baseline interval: 10.5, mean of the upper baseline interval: 11.1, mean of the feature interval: 11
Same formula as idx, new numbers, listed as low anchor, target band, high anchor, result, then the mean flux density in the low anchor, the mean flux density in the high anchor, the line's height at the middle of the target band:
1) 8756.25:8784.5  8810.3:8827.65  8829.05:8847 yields 0.062 mag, 11.1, 11.3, 11.2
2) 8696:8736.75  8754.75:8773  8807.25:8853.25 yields -0.071 mag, 10.5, 11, 10.7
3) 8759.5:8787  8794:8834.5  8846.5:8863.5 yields 0.086 mag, 11.2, 11.7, 11.4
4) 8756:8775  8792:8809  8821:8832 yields -0.065 mag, 11.4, 9.76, 10.4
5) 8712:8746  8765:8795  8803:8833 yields -0.048 mag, 10.6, 10.5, 10.5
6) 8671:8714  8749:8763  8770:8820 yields -0.081 mag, 10.2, 10.9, 10.6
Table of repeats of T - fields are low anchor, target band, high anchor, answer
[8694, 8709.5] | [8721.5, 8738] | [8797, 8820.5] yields 0.01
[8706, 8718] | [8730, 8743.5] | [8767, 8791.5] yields 0.04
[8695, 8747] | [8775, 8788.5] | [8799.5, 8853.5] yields 0.00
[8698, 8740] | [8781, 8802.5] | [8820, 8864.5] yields -0.02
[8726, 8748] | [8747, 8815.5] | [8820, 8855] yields -0.02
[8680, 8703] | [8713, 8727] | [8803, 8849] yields -0.03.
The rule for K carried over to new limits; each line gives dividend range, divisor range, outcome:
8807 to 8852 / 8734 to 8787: 1.01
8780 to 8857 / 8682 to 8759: 1.07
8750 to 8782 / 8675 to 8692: 1.14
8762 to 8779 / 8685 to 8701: 1.05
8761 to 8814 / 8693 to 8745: 1.07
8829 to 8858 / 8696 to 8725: 1.13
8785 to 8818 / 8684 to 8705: 1.07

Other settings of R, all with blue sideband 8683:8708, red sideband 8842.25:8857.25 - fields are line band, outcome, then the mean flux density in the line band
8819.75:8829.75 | 1.2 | 10.1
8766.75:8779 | 0.3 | 10.8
